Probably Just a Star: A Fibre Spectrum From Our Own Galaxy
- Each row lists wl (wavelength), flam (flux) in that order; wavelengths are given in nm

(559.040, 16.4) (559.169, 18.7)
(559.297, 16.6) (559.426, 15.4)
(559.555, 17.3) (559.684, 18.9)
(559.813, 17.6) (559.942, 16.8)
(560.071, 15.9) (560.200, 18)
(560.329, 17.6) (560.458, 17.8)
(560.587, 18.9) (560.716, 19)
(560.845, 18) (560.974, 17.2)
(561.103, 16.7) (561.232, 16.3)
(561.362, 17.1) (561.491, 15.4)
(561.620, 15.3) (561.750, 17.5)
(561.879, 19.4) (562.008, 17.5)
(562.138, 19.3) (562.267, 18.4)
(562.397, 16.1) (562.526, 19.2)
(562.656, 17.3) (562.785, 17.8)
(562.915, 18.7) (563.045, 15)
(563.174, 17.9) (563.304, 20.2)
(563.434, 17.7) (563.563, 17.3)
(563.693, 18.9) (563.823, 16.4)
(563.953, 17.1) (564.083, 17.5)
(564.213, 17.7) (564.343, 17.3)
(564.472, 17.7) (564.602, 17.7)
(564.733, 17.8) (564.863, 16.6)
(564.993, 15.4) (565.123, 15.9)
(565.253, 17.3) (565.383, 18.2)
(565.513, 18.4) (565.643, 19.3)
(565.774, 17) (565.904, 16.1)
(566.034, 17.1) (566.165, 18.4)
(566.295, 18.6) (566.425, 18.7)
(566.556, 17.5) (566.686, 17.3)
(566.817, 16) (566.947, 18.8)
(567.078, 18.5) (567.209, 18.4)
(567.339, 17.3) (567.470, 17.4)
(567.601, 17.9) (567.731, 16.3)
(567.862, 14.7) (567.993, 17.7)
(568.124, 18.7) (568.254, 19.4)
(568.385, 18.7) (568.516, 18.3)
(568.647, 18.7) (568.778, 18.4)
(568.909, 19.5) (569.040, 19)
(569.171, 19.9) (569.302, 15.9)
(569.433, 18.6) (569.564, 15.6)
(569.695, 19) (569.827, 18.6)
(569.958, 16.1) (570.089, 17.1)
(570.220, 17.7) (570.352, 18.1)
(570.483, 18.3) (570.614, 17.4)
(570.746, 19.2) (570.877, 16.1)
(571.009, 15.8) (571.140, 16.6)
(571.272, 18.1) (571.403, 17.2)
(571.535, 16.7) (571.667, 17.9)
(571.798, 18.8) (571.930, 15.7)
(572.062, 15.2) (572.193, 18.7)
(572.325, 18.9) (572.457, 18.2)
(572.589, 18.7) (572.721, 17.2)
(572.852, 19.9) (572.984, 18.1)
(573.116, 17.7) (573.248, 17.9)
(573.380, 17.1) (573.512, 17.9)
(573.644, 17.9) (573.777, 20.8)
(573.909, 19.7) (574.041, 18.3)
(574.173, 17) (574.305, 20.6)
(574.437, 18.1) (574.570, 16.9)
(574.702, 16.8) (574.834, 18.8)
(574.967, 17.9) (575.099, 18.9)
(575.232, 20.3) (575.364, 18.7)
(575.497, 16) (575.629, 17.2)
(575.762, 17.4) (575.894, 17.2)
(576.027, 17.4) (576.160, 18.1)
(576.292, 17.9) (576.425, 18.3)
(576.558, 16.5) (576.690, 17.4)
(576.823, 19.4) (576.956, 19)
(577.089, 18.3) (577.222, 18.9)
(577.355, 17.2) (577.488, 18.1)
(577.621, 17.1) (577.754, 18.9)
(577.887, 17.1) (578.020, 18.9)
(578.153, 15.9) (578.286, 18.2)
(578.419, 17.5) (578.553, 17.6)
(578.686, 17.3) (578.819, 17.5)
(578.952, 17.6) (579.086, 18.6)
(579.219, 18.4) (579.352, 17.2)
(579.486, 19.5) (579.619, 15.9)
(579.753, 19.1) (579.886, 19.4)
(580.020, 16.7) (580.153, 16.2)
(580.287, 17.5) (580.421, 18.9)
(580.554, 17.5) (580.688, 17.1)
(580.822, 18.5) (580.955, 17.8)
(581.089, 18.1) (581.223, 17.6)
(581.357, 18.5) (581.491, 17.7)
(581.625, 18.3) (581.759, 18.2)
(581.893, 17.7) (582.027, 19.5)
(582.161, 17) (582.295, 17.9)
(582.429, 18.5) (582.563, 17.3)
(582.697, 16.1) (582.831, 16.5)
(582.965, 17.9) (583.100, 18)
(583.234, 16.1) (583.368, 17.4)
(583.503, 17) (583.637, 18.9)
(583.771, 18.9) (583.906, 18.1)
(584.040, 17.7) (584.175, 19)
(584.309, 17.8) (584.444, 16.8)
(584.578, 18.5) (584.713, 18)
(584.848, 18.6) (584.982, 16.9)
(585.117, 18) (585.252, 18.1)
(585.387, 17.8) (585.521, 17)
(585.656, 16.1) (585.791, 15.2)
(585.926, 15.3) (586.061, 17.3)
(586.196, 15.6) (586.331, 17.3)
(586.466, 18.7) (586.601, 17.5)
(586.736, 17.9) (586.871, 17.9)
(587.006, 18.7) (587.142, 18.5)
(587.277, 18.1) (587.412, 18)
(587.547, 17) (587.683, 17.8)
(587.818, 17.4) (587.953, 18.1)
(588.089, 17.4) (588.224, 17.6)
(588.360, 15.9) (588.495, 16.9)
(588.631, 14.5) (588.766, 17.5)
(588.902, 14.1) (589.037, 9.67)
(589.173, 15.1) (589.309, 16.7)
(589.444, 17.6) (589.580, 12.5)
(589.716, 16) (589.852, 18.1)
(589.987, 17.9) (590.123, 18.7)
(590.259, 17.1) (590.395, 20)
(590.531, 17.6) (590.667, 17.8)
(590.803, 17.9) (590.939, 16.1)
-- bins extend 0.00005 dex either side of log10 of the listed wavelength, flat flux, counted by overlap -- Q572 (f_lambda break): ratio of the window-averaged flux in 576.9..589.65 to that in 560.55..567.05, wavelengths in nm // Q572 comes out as 1.0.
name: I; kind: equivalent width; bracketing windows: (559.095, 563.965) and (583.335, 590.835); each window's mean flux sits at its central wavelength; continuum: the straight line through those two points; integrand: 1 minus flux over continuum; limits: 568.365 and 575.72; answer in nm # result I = -0.24 nm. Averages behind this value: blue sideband 17.5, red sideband 17.2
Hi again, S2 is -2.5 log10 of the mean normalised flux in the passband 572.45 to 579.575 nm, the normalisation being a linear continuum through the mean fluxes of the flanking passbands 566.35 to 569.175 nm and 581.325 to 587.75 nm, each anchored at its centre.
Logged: -0.01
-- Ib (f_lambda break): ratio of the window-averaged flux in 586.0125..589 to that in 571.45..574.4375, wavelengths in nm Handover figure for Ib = 0.95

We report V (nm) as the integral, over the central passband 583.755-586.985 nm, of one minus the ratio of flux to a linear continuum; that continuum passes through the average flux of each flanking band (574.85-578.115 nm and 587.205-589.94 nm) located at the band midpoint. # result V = -0.14 nm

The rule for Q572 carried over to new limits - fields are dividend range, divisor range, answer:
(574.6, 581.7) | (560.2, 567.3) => 1.02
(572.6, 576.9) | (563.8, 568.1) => 1.04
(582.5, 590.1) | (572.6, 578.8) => 0.95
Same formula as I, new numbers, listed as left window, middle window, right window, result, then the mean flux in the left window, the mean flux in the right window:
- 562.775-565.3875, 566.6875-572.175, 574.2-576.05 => 0.02 nm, 17.4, 18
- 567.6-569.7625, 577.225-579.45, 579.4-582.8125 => 0.02 nm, 18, 17.8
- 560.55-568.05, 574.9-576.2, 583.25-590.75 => -0.04 nm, 17.5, 17.2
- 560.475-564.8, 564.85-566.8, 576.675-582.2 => 0.03 nm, 17.6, 17.9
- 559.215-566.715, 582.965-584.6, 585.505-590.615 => -0.08 nm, 17.5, 16.8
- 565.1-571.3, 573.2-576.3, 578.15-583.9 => -0.06 nm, 17.8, 17.8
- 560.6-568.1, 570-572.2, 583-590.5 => 0.02 nm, 17.5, 17.2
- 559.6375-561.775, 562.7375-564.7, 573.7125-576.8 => -0.02 nm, 17.3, 18.1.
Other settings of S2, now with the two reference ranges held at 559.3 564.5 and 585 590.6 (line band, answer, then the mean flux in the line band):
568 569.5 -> -0.08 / 18.6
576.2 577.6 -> -0.06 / 18.1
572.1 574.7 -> -0.07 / 18.3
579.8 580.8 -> -0.04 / 17.7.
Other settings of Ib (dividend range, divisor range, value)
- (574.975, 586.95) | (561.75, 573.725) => 1.00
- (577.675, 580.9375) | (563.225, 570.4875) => 1.00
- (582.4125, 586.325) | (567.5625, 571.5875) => 0.98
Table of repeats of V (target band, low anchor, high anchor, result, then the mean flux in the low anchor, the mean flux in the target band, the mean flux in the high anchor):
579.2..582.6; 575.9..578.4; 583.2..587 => -0.040 nm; 17.9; 17.9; 17.5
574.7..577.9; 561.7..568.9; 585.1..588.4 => -0.081 nm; 17.7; 18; 17.4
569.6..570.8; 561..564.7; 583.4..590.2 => -0.033 nm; 17.5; 17.9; 17.1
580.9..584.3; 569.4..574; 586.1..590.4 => -0.125 nm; 17.8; 17.8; 16.9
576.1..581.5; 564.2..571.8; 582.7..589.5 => -0.161 nm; 17.7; 17.9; 17.2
